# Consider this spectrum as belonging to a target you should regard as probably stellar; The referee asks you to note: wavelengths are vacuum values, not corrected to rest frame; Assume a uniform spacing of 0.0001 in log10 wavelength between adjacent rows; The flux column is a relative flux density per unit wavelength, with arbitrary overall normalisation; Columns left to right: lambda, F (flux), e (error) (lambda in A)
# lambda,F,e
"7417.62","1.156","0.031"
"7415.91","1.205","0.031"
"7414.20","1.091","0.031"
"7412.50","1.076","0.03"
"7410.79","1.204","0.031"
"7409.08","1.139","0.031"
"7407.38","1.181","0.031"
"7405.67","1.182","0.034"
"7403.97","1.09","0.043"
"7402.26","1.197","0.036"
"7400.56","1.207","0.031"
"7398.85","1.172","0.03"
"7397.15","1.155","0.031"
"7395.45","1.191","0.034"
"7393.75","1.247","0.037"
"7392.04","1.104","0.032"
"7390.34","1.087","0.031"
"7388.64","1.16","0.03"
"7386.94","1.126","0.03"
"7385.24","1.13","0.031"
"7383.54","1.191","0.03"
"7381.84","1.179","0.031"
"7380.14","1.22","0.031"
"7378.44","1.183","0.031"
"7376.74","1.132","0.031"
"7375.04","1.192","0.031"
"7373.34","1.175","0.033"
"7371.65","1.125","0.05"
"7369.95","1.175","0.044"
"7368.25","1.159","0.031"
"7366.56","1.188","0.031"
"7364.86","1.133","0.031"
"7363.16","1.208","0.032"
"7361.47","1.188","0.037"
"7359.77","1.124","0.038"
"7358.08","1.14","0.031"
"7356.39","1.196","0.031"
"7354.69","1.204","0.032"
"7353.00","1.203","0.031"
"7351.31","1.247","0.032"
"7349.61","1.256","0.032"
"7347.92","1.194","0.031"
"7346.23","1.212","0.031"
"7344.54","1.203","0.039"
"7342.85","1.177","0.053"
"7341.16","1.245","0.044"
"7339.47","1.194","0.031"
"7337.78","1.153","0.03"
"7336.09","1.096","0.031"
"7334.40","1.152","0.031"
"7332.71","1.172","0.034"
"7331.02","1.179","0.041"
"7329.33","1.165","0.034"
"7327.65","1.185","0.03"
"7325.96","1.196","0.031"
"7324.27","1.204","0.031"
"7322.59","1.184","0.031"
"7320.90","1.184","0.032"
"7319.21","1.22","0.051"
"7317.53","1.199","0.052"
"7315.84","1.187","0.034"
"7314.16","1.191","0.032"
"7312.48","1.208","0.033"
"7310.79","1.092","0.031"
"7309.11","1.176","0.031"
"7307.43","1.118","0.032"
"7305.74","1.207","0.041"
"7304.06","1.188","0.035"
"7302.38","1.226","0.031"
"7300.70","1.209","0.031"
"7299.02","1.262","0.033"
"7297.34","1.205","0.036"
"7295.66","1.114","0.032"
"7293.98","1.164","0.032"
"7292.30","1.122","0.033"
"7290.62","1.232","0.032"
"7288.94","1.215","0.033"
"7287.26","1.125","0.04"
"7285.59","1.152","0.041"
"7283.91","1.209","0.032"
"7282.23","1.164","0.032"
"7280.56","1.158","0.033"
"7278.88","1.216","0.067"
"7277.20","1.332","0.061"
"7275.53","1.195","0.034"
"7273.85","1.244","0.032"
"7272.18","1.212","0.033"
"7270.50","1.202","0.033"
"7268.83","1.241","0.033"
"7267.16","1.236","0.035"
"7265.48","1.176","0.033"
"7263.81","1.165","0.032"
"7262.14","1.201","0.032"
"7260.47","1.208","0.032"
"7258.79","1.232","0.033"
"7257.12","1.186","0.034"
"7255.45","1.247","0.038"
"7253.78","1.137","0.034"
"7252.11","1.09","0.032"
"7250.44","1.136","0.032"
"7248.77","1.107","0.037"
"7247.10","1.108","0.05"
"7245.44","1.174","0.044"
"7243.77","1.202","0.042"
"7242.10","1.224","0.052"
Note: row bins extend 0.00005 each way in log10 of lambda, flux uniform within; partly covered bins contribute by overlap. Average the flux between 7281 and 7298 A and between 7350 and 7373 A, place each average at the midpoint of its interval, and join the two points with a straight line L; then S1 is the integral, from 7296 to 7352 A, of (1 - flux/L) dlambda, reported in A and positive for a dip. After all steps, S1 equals -0.77 A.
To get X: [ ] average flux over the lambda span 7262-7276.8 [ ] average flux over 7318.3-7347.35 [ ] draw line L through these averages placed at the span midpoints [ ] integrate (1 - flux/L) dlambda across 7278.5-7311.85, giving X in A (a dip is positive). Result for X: 0.7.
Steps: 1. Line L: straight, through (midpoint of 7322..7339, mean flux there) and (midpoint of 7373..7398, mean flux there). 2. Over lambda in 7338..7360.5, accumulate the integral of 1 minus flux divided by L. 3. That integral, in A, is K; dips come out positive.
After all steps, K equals -0.6 A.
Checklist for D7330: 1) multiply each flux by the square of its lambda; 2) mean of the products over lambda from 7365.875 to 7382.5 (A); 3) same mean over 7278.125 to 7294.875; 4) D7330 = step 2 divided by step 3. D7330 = 1.02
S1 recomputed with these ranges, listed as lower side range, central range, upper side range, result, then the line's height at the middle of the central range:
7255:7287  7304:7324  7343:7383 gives 0.3 A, 1.2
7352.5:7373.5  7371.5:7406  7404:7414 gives -0.2 A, 1.16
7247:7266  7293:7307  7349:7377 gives -0.3 A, 1.17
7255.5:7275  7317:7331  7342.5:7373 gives 0.0 A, 1.19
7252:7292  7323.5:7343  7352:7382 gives 0.1 A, 1.18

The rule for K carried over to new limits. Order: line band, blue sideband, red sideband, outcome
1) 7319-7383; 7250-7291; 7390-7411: -0.2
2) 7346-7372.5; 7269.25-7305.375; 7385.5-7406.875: -0.3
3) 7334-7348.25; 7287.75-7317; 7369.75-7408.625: -0.1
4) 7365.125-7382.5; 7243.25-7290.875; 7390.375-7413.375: -0.1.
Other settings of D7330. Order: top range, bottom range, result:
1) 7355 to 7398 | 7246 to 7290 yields 1.01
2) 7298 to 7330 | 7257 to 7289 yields 1.00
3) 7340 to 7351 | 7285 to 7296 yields 1.06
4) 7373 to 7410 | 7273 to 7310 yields 1.00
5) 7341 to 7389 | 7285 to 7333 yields 1.01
